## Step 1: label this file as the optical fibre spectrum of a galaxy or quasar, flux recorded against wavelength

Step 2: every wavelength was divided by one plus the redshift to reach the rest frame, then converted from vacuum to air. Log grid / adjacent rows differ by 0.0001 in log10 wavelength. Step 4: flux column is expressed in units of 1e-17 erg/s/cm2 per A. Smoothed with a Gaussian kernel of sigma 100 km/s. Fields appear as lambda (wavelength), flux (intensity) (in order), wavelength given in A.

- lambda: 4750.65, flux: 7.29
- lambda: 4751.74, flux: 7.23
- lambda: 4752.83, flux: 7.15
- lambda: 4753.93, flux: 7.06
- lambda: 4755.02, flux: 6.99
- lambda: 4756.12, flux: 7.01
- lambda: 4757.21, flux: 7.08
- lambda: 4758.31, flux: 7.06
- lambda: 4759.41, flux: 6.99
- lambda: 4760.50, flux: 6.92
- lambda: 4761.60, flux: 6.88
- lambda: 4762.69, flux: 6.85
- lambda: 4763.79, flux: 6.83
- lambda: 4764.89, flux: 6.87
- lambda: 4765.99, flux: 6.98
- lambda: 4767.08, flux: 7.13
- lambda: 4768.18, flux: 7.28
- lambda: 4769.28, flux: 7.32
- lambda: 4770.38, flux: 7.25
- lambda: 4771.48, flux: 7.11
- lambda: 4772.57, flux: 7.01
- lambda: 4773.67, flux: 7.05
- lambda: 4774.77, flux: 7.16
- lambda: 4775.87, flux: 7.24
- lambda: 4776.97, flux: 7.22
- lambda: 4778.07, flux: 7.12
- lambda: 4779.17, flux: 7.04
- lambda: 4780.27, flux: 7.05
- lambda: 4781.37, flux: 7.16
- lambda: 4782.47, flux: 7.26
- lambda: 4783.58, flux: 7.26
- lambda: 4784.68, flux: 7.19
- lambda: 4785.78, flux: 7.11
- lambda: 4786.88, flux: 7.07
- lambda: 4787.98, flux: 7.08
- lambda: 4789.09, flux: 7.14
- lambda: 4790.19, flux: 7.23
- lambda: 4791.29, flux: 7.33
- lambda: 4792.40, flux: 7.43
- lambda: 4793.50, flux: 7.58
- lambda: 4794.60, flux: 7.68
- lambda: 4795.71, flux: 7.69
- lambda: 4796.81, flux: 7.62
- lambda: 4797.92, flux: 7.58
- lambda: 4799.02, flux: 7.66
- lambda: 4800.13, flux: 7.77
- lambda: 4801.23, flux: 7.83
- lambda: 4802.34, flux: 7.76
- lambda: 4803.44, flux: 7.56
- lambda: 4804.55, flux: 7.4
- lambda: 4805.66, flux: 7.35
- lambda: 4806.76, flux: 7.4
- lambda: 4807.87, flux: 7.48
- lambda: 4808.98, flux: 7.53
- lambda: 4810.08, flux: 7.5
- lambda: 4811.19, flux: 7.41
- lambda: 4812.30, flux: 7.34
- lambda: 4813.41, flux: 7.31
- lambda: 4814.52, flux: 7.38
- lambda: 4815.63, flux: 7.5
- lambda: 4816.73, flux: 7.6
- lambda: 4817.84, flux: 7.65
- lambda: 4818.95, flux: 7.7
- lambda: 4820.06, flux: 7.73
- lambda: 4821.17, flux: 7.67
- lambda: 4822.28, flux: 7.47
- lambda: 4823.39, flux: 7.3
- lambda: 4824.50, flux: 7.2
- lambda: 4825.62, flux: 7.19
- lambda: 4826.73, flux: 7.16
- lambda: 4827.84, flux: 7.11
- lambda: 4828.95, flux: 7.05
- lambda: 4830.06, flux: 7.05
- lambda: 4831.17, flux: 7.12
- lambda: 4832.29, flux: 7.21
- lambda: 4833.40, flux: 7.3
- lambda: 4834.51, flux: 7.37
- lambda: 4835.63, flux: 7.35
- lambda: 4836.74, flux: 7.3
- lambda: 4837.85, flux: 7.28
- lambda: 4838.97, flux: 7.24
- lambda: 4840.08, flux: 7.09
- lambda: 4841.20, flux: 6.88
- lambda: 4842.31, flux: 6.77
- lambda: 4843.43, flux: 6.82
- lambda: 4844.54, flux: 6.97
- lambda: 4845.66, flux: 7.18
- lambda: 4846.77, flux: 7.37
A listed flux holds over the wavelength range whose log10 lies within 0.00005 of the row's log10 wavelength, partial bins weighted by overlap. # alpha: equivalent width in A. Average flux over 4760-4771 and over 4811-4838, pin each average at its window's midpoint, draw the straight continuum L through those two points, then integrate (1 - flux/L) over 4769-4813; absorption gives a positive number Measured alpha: -1.1 A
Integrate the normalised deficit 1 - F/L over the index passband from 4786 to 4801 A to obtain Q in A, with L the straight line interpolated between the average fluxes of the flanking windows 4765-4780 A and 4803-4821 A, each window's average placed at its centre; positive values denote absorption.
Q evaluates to -0.25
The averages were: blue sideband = 7.14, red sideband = 7.49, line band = 7.45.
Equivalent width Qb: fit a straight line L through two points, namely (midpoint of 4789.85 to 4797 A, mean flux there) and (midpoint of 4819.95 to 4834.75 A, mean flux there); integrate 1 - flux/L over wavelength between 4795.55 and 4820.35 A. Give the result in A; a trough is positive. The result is -0.5 A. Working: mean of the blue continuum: 7.51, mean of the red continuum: 7.27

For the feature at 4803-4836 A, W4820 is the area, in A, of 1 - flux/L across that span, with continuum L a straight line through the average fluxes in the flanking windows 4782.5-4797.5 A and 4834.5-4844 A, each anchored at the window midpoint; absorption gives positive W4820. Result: -0.8 A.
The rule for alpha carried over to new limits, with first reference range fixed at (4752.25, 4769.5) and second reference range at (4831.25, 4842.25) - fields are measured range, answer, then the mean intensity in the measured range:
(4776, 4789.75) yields -0.1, 7.14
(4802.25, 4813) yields -0.5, 7.46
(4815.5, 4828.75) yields -0.5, 7.43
